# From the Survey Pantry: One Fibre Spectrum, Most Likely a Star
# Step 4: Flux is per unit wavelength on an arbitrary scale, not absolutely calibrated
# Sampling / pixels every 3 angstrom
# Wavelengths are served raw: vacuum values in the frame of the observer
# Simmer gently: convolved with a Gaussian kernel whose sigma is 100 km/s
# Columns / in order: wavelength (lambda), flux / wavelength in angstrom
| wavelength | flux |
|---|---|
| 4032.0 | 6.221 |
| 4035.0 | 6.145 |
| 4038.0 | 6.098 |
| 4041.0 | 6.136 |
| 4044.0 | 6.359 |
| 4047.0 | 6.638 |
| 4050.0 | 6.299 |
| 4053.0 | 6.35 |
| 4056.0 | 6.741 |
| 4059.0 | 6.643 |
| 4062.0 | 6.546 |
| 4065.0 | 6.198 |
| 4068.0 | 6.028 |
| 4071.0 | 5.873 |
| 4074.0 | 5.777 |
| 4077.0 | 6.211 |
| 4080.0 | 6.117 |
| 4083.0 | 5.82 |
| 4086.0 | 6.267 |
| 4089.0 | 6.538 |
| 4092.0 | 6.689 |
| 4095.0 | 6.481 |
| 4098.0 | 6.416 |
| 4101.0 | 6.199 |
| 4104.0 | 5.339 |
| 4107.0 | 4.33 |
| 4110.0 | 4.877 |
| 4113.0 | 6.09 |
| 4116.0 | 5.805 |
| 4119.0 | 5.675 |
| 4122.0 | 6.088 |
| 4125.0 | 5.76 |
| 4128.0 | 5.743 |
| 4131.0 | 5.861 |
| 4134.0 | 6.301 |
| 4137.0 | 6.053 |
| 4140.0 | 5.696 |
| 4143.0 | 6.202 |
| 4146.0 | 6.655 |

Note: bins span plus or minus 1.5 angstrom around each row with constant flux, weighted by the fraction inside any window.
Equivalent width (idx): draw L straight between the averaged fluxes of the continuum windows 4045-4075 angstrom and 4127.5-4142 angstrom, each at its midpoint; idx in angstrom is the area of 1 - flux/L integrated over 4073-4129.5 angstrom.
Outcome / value 2.0 angstrom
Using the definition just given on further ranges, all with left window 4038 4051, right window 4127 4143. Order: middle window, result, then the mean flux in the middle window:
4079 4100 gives -0.64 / 6.33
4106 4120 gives 1.55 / 5.38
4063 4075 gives 0.44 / 6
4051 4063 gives -0.54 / 6.56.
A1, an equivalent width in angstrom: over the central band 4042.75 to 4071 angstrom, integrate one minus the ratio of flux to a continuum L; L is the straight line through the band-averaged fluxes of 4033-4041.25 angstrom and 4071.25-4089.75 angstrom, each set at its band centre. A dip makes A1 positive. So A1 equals -1.3 angstrom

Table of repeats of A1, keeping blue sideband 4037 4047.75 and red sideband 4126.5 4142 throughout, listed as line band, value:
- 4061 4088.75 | 0.3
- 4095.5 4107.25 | 0.6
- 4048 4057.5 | -0.3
